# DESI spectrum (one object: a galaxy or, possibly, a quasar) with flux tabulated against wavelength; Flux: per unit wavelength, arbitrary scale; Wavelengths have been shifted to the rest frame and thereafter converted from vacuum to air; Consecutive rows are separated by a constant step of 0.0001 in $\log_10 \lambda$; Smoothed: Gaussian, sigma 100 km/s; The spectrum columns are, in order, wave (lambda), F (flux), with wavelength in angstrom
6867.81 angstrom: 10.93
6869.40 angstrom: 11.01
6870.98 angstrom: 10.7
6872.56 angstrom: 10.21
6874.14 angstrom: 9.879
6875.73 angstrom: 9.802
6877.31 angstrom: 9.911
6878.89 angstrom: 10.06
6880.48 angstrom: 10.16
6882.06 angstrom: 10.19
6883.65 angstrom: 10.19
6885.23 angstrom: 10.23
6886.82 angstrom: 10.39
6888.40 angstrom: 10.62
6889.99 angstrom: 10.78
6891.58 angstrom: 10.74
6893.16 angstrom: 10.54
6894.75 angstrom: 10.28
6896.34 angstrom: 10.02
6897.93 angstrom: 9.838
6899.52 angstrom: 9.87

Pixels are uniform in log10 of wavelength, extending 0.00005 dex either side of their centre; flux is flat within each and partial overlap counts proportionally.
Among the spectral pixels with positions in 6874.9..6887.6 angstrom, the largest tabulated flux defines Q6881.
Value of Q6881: 10.39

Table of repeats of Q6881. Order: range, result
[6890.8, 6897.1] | 10.74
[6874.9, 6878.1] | 9.911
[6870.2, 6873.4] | 10.7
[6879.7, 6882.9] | 10.19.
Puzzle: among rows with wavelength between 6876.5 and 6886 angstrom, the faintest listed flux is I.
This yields 9.911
